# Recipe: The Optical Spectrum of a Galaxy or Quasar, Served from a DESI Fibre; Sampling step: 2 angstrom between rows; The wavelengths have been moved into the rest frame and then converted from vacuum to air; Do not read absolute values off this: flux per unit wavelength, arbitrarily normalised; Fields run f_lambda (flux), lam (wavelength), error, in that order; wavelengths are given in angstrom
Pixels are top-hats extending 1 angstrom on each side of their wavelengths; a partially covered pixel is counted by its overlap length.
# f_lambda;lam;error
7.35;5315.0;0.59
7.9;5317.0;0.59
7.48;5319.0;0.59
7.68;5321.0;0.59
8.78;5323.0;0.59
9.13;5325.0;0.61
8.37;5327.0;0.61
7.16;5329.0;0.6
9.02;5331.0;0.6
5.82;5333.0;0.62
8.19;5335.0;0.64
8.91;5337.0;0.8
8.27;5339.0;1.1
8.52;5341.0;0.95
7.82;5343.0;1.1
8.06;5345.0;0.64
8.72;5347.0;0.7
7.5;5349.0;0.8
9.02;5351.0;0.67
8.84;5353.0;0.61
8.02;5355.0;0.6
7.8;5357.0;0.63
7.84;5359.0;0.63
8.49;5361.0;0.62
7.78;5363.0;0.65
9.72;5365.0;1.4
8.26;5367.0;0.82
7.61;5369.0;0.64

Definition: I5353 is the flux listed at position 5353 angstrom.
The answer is 8.84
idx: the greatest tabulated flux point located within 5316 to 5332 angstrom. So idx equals 9.13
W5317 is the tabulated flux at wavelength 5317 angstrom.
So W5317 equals 7.9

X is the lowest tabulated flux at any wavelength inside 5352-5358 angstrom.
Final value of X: 7.8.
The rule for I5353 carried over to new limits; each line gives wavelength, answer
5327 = 8.37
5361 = 8.49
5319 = 7.48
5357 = 7.8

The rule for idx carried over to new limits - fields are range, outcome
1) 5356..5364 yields 8.49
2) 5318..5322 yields 7.68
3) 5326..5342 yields 9.02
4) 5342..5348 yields 8.72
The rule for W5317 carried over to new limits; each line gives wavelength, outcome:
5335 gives 8.19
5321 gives 7.68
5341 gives 8.52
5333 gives 5.82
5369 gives 7.61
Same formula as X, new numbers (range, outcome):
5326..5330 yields 7.16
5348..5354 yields 7.5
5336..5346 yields 7.82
